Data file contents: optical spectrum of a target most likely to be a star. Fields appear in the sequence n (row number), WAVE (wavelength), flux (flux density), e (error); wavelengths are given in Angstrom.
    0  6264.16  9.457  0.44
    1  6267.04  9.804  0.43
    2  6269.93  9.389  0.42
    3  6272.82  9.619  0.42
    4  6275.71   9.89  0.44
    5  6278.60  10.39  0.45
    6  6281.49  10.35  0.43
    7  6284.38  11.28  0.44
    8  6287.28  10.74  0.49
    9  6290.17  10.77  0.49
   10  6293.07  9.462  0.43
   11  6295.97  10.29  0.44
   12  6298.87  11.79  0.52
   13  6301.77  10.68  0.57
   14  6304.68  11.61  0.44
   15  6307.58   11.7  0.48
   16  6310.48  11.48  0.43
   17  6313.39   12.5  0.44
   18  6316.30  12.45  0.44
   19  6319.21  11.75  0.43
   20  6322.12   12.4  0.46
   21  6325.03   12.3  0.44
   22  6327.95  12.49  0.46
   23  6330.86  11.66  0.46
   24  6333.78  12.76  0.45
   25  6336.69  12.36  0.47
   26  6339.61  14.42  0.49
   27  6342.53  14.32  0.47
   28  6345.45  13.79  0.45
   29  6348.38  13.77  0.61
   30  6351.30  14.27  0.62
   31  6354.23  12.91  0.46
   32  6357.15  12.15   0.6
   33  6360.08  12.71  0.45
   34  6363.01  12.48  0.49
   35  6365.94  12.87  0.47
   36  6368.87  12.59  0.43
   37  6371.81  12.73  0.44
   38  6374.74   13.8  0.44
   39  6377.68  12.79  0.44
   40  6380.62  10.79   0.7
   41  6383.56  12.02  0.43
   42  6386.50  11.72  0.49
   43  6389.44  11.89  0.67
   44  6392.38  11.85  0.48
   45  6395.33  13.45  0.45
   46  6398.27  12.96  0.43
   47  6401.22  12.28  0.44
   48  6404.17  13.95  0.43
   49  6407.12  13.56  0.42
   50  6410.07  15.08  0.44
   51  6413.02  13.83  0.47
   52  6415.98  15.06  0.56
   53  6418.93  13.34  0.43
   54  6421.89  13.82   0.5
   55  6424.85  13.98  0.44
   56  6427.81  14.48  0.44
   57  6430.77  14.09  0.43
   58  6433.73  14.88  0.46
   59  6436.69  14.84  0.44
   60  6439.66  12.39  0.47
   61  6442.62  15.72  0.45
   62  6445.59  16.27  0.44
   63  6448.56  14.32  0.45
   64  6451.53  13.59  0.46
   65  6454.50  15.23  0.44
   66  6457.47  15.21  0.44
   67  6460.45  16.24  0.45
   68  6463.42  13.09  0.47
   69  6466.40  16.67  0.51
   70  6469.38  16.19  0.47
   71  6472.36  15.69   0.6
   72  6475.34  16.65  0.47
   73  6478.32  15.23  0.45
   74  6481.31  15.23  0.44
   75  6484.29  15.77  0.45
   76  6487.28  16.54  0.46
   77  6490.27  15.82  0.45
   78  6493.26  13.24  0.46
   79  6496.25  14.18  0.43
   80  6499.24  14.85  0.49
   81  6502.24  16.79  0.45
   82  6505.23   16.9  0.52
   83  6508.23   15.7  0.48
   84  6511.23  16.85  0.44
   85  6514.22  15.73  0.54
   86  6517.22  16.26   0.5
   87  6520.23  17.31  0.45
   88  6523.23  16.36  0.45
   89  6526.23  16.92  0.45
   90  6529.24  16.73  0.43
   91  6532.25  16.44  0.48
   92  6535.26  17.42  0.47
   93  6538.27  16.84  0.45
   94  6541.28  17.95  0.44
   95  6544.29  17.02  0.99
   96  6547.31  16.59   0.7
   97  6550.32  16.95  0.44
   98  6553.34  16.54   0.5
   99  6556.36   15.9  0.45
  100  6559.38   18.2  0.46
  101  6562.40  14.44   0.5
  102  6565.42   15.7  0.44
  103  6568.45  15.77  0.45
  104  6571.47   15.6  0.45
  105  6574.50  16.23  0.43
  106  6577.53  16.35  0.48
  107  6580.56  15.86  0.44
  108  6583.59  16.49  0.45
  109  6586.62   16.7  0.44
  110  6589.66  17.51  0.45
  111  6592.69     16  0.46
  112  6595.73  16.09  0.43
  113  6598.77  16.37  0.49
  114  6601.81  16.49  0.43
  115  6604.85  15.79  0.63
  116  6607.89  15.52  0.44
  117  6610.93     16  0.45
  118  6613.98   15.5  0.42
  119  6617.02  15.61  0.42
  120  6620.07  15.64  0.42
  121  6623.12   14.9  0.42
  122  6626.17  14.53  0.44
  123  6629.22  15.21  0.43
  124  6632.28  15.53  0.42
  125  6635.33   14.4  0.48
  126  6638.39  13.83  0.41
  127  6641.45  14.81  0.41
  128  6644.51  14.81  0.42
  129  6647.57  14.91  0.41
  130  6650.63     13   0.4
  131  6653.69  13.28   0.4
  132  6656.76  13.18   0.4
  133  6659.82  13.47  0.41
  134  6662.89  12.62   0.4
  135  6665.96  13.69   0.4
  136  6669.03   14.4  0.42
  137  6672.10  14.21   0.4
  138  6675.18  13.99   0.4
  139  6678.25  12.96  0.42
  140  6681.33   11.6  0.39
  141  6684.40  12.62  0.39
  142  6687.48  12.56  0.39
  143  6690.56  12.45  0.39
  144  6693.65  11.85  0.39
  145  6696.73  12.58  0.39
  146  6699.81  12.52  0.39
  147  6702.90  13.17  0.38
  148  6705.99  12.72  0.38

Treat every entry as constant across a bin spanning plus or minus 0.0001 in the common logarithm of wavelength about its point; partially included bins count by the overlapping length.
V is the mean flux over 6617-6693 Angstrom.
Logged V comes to 13.9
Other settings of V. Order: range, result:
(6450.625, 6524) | 15.7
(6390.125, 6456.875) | 14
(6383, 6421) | 13.2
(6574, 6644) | 15.7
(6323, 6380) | 13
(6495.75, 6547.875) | 16.5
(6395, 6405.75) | 13.1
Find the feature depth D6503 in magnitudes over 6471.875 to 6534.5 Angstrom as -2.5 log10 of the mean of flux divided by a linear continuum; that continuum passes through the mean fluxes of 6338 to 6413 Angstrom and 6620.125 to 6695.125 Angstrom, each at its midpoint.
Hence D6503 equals -0.20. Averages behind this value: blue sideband 13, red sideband 13.7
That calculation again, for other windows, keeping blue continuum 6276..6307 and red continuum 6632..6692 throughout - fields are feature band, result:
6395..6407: -0.141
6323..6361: -0.175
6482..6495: -0.243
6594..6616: -0.211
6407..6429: -0.208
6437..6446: -0.225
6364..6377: -0.145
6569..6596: -0.249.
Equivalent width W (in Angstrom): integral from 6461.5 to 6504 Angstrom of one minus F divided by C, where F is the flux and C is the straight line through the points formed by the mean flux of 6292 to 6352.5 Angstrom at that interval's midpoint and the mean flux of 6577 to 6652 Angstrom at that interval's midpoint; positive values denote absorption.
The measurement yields -4.17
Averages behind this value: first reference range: 12.3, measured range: 15.4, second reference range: 15.5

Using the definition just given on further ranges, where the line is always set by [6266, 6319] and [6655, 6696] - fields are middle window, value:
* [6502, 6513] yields -4.1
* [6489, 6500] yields -2.3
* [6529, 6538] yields -3.4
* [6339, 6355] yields -4.0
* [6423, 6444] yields -4.9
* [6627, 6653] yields -3.4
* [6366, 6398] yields -3.0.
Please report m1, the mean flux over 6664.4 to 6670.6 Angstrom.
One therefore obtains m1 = 14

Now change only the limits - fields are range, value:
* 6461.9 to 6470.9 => 15.3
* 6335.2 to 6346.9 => 13.7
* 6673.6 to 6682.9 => 12.9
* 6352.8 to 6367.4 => 12.6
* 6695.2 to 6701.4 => 12.6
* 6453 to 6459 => 15.2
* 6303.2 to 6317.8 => 11.9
